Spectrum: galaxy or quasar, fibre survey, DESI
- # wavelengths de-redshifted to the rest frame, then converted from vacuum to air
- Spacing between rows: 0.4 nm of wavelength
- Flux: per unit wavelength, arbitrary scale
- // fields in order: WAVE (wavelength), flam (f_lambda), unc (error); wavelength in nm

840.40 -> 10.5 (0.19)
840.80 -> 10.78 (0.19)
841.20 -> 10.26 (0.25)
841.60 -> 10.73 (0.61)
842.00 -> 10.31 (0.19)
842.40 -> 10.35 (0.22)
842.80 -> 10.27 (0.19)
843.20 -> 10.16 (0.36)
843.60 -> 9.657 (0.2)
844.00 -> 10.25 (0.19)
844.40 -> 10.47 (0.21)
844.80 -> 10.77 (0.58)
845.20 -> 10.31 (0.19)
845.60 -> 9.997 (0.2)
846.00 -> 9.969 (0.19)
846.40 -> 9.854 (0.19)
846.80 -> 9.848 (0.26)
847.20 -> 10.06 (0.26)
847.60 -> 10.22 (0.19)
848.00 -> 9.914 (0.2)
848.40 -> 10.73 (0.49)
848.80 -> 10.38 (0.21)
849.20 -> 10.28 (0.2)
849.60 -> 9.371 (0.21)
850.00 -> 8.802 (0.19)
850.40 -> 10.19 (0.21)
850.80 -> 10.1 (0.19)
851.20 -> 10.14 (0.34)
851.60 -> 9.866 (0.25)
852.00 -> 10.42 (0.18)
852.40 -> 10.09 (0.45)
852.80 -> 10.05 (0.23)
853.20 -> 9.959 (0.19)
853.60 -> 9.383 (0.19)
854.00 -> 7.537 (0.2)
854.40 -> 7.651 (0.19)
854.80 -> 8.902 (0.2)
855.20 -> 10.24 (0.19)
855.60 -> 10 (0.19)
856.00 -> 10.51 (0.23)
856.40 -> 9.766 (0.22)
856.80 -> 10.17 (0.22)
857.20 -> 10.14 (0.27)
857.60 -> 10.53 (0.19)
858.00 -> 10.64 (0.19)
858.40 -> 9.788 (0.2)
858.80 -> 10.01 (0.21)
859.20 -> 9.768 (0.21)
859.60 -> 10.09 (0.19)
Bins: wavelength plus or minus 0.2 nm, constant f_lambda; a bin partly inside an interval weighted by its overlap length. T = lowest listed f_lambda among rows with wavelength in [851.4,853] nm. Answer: 9.866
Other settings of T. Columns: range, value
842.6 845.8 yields 9.657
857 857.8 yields 10.14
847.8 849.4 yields 9.914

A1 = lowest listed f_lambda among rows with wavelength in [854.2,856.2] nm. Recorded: 7.651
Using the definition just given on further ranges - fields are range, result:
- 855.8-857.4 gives 9.766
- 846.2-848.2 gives 9.848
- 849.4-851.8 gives 8.802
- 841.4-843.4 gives 10.16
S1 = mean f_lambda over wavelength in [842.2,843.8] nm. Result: 10.1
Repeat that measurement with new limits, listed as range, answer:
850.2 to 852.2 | 10.1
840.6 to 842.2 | 10.5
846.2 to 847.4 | 9.92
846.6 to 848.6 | 10.2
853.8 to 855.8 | 8.87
